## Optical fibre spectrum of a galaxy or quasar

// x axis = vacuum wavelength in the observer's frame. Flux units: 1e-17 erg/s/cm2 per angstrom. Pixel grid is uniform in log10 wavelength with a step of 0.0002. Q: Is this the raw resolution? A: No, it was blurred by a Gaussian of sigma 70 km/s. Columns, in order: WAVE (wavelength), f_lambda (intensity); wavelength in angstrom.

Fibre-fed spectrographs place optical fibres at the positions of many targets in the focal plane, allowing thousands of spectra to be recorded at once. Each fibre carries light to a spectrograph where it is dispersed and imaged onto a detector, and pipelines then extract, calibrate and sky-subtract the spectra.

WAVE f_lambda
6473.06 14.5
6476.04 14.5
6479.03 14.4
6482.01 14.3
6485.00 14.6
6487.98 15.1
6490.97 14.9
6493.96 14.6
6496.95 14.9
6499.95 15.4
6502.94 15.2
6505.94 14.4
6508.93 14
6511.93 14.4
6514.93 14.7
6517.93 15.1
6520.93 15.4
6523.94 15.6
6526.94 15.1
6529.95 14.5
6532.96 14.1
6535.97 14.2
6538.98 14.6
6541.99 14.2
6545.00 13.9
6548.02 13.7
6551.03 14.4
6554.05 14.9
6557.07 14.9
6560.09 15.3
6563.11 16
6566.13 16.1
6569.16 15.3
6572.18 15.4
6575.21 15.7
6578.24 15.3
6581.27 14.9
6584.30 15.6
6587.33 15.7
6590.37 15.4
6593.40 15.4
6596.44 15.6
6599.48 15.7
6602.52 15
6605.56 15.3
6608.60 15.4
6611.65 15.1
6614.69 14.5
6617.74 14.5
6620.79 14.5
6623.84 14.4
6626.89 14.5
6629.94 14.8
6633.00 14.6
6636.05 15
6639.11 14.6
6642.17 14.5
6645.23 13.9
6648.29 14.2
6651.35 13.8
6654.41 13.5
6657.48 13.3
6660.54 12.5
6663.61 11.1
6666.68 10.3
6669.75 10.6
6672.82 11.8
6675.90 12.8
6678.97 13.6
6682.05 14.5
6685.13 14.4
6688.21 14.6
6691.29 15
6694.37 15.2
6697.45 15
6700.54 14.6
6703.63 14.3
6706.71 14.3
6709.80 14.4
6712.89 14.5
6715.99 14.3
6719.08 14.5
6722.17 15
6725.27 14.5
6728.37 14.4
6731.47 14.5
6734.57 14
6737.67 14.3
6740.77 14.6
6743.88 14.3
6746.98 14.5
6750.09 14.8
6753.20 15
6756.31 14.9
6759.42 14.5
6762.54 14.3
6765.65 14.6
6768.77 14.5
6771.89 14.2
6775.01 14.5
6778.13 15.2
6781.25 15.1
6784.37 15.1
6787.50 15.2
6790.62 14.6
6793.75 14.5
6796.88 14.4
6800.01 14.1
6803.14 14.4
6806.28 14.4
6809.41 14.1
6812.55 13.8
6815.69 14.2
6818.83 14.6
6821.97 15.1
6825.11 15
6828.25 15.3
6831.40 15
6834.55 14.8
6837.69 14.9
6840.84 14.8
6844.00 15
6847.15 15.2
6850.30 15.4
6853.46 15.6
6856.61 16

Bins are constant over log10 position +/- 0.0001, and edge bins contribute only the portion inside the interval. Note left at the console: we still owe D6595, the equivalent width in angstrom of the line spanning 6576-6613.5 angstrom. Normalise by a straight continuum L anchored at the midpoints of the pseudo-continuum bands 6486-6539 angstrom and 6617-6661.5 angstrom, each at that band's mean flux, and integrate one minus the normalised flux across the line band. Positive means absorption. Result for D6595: -2.51 angstrom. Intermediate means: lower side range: 14.8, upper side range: 14.2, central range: 15.4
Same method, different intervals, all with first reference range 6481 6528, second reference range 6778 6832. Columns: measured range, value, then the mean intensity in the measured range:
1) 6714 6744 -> 0.5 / 14.4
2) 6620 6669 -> 3.7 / 13.7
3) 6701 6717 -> 0.4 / 14.4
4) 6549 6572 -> -0.7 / 15.2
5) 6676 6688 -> 0.6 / 14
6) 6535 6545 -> 0.4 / 14.3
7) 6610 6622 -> 0.1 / 14.7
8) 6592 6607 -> -0.6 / 15.4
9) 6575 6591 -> -0.7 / 15.4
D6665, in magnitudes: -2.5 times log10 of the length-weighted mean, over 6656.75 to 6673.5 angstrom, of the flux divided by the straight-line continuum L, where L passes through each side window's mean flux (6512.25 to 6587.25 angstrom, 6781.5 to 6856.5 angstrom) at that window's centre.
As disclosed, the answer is 0.28 mag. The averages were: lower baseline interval 15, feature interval 11.5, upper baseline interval 14.8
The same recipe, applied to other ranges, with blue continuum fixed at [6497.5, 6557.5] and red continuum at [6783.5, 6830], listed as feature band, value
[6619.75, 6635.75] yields 0.001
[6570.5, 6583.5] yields -0.052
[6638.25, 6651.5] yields 0.029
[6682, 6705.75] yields -0.008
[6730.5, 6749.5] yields 0.015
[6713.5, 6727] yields 0.003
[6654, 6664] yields 0.155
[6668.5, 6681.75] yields 0.174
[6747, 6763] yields -0.008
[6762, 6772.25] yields 0.012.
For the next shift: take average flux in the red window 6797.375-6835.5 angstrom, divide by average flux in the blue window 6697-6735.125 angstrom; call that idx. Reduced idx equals 1.01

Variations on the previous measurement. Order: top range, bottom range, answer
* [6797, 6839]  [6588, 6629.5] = 0.97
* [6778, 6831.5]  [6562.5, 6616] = 0.95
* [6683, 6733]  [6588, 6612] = 0.95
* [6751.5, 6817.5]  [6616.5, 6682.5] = 1.08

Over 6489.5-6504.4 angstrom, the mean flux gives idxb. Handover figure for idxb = 15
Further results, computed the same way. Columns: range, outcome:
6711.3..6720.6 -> 14.4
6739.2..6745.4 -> 14.4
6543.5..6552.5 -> 14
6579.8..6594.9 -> 15.4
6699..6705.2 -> 14.5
